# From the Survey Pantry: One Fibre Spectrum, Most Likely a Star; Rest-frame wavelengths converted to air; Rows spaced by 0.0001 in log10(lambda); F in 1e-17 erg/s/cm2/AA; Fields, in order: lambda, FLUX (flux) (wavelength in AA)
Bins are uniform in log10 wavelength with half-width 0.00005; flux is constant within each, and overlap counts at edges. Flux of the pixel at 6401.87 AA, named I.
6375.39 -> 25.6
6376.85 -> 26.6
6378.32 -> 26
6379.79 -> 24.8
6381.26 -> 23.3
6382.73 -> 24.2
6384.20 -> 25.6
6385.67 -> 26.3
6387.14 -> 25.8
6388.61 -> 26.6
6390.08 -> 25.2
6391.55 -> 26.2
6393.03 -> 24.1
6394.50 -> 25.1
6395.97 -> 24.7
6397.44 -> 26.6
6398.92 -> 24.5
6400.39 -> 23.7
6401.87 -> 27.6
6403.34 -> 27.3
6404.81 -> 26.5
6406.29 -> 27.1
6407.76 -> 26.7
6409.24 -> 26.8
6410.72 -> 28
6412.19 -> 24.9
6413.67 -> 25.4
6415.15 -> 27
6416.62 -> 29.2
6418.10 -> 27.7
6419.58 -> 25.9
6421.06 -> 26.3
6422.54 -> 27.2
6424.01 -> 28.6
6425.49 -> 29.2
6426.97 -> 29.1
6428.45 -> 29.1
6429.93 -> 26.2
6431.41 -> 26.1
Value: 27.6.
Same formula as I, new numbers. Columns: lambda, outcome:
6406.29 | 27.1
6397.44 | 26.6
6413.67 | 25.4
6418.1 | 27.7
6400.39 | 23.7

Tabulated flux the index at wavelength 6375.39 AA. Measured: 25.6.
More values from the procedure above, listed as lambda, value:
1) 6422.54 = 27.2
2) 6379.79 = 24.8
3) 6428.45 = 29.1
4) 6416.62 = 29.2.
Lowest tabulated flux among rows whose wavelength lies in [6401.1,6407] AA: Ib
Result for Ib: 26.5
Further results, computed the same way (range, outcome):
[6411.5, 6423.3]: 24.9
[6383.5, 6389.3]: 25.6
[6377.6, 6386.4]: 23.3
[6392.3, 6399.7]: 24.1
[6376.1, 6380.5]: 24.8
